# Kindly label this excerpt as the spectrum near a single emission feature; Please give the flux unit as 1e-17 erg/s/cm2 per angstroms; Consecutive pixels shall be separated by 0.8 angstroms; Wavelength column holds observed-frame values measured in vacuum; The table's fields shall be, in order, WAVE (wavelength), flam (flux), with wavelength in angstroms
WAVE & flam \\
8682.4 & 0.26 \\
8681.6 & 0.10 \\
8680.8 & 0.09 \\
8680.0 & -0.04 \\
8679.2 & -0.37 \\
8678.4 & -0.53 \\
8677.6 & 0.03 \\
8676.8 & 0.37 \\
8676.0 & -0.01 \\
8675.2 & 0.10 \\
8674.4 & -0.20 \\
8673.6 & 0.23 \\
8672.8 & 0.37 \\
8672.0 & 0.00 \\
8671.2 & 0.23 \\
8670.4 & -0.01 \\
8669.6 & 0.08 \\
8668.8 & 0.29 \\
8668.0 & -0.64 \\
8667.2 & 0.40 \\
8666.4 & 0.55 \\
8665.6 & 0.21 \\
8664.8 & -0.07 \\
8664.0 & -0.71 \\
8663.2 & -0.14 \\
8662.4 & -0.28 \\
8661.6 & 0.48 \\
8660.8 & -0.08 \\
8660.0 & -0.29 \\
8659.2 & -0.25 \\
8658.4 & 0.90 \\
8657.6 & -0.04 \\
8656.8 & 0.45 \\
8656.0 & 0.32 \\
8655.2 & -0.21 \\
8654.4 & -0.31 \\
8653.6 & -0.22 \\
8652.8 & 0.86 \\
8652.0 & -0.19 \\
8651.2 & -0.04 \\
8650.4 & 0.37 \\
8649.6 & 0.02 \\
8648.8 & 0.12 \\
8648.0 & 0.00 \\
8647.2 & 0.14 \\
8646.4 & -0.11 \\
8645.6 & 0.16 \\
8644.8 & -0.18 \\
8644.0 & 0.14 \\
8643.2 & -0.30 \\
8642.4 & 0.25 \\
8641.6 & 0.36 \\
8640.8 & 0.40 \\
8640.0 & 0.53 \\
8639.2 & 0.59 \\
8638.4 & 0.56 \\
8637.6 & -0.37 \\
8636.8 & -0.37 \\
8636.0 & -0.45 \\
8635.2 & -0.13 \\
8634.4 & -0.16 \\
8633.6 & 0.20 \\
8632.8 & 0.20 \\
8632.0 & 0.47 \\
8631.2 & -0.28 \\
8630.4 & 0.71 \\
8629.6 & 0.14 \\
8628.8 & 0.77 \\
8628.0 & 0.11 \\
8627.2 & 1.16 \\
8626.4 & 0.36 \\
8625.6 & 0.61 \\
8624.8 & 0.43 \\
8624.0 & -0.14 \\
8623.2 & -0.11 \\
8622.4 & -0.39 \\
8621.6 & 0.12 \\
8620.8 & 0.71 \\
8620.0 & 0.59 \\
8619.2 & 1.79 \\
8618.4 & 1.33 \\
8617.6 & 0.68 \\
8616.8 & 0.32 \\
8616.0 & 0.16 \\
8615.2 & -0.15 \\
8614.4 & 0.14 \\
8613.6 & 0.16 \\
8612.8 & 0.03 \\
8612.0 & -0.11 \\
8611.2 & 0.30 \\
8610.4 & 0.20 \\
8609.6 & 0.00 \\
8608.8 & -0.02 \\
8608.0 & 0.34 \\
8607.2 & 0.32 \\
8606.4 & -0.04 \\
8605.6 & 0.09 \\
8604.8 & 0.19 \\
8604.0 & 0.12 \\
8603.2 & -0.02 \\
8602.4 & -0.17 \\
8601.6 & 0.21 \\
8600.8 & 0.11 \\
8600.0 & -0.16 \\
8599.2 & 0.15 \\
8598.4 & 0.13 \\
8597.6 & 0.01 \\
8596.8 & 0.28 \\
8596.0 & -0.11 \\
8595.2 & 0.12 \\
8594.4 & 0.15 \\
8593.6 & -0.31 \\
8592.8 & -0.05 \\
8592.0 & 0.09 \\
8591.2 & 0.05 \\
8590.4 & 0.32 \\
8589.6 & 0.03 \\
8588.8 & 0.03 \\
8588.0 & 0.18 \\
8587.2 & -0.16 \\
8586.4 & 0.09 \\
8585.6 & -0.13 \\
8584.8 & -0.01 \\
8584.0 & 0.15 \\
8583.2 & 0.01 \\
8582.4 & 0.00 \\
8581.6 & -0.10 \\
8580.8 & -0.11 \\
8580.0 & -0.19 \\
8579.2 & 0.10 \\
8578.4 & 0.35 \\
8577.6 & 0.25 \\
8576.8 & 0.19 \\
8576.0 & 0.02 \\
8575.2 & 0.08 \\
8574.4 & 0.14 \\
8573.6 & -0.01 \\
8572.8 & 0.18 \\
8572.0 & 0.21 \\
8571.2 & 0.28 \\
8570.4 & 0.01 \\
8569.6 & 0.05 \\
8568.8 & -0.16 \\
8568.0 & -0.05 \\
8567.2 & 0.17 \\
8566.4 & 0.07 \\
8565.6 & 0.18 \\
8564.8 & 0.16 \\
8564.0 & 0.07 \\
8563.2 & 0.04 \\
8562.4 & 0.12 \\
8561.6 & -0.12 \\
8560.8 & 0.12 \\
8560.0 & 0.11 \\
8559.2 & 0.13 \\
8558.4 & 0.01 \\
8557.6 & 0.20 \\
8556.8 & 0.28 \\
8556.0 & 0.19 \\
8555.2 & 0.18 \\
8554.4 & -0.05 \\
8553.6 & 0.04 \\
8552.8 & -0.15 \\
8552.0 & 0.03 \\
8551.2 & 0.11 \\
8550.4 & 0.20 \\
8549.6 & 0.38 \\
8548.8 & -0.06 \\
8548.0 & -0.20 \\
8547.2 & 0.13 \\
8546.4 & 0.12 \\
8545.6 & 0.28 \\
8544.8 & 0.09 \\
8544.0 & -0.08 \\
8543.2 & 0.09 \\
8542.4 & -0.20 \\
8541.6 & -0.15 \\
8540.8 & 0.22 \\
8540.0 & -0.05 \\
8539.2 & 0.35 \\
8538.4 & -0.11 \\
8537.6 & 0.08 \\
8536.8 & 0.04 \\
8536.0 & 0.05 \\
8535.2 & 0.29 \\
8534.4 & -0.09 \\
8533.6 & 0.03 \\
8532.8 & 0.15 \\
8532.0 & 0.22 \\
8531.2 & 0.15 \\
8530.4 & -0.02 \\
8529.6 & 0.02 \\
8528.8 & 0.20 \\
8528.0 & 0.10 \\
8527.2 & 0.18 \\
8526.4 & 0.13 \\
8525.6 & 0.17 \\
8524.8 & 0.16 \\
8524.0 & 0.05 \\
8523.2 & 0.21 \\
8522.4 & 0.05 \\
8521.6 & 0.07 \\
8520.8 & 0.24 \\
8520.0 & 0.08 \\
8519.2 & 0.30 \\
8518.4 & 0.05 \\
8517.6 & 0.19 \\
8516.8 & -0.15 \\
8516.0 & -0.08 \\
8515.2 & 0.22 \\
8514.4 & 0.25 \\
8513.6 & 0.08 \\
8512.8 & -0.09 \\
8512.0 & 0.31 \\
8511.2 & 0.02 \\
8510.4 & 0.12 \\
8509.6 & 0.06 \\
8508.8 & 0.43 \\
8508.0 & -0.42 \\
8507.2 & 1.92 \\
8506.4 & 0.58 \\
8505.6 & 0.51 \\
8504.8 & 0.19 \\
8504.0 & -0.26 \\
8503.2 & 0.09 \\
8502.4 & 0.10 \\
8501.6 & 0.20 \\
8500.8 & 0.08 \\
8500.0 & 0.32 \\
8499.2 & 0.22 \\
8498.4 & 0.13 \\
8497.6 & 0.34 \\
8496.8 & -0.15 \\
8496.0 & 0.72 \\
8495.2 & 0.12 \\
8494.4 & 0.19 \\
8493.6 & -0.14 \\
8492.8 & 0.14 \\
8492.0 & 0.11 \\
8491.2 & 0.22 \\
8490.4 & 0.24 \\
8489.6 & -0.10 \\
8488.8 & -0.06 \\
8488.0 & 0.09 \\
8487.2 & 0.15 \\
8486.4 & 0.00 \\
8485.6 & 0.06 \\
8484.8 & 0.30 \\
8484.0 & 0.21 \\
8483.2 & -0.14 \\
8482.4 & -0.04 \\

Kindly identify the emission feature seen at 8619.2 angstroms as H-beta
